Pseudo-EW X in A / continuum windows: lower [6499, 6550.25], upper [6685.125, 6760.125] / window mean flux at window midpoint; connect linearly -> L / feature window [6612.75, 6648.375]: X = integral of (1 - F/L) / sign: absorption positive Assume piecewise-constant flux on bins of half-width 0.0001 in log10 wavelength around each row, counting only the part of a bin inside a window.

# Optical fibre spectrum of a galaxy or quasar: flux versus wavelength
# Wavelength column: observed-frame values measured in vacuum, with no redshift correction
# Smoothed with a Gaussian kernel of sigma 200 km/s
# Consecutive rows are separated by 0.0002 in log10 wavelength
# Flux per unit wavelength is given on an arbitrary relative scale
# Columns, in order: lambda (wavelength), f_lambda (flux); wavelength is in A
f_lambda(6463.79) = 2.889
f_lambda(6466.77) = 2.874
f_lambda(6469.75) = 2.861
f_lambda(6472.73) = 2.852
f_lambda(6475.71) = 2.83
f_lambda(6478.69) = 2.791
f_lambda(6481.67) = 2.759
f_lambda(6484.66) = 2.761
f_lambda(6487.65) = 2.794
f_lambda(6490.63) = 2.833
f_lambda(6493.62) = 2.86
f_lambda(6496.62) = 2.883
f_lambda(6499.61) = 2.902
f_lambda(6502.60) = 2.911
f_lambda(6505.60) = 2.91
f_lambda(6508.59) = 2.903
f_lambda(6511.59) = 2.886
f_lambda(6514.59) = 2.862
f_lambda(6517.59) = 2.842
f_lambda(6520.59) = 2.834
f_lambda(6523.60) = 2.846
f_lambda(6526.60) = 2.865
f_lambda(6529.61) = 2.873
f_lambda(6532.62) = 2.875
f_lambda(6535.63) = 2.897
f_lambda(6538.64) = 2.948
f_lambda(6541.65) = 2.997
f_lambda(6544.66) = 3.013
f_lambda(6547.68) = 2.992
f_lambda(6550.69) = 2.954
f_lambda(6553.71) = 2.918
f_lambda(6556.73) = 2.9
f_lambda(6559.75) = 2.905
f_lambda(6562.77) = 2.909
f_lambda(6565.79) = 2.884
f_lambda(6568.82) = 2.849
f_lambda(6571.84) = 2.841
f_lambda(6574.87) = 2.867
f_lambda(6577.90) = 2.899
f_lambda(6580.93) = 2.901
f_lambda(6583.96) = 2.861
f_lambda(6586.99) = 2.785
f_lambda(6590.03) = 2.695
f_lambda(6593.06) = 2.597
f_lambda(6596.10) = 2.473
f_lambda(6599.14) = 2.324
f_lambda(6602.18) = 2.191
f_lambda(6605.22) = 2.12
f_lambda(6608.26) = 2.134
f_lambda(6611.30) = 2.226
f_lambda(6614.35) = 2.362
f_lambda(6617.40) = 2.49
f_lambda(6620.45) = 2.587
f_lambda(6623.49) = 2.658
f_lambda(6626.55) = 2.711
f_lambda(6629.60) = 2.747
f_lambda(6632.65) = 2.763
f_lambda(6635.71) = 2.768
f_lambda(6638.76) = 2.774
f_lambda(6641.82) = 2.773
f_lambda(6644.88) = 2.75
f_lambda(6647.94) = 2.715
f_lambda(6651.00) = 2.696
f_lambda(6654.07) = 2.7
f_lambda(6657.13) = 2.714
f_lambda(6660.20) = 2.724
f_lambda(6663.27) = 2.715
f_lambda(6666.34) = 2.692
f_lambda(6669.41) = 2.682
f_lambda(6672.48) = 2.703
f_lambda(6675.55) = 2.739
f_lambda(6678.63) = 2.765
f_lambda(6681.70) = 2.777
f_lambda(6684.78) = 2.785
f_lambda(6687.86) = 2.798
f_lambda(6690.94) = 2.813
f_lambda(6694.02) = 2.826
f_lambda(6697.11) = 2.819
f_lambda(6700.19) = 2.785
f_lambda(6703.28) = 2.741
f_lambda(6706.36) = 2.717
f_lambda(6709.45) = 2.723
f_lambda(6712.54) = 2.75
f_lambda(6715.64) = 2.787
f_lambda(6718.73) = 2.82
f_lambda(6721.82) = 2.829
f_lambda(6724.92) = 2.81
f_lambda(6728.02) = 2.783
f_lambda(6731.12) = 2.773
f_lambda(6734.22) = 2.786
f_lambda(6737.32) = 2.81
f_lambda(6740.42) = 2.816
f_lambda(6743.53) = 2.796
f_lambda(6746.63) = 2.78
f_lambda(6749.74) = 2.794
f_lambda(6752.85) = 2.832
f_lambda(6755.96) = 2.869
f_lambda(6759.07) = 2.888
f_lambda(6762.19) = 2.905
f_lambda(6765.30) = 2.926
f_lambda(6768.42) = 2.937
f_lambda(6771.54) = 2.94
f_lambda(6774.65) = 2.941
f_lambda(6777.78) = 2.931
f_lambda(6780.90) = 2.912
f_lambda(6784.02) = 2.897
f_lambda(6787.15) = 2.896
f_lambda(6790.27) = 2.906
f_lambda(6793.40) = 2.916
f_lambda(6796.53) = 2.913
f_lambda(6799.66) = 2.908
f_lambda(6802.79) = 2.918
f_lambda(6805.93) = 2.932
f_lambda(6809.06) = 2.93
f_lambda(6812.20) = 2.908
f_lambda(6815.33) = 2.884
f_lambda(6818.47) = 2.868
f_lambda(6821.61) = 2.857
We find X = 2.2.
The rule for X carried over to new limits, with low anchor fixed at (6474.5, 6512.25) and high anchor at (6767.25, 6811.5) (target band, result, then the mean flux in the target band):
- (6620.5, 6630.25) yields 0.7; 2.68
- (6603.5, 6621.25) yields 3.5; 2.31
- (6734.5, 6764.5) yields 0.8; 2.83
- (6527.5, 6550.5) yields -0.7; 2.94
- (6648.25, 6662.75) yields 0.9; 2.71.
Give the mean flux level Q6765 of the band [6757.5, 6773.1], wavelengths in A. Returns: 2.92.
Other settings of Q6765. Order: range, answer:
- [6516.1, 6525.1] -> 2.84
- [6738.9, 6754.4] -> 2.8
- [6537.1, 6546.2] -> 2.99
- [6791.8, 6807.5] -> 2.92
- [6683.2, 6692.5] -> 2.8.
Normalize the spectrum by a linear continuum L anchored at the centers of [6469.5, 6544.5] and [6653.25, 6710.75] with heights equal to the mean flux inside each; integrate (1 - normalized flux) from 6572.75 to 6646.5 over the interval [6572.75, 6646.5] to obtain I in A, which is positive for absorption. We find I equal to 5.1 A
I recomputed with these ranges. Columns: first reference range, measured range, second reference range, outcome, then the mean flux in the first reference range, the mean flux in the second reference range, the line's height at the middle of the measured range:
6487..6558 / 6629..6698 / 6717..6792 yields 3.0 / 2.9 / 2.86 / 2.87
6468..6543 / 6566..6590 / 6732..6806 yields 0.2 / 2.86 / 2.88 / 2.87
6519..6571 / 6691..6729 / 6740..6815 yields 1.5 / 2.91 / 2.89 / 2.9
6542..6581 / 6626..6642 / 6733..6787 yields 0.8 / 2.91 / 2.87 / 2.9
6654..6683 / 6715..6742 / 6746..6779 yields 0.2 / 2.72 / 2.89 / 2.83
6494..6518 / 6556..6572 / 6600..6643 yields -1.1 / 2.89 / 2.52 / 2.7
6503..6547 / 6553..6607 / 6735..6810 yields 3.4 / 2.9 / 2.89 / 2.9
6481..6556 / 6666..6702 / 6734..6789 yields 1.4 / 2.89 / 2.87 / 2.88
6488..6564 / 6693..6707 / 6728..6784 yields 0.4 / 2.9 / 2.86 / 2.87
